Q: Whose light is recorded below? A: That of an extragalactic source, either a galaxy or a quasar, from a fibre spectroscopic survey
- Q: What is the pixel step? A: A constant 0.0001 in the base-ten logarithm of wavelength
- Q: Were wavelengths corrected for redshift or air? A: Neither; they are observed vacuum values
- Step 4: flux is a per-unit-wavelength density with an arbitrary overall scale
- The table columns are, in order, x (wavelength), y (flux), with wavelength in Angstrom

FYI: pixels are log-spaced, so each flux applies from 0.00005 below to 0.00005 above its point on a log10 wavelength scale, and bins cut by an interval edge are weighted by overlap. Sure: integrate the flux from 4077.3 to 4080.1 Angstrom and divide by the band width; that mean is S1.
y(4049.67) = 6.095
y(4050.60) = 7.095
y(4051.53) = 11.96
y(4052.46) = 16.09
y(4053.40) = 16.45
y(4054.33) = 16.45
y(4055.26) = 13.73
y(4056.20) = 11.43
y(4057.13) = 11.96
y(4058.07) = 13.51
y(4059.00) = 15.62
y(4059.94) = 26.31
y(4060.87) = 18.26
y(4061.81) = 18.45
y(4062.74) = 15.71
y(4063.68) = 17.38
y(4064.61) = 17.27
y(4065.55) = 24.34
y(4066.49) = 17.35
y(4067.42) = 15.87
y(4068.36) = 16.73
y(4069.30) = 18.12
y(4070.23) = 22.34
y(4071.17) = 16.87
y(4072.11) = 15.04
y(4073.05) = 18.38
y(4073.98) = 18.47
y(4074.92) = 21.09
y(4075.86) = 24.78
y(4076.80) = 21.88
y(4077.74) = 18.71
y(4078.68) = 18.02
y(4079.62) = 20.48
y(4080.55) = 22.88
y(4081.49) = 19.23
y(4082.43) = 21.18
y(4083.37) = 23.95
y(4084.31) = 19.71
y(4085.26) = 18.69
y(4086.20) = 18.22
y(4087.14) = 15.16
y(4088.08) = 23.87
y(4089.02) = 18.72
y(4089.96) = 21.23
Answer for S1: 19.2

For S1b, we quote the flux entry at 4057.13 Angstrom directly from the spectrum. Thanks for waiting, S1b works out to 11.96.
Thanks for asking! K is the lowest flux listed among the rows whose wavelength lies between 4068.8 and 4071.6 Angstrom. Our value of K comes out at 16.87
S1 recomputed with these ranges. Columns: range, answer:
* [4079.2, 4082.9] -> 21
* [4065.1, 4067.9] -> 19.1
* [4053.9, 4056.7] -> 13.8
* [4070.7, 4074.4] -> 17.2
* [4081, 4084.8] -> 21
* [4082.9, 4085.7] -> 20.7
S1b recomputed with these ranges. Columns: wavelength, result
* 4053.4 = 16.45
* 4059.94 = 26.31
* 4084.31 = 19.71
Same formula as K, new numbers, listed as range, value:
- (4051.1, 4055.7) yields 11.96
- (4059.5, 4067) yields 15.71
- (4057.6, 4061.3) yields 13.51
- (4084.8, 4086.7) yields 18.22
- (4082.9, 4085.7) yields 18.69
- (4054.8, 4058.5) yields 11.43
